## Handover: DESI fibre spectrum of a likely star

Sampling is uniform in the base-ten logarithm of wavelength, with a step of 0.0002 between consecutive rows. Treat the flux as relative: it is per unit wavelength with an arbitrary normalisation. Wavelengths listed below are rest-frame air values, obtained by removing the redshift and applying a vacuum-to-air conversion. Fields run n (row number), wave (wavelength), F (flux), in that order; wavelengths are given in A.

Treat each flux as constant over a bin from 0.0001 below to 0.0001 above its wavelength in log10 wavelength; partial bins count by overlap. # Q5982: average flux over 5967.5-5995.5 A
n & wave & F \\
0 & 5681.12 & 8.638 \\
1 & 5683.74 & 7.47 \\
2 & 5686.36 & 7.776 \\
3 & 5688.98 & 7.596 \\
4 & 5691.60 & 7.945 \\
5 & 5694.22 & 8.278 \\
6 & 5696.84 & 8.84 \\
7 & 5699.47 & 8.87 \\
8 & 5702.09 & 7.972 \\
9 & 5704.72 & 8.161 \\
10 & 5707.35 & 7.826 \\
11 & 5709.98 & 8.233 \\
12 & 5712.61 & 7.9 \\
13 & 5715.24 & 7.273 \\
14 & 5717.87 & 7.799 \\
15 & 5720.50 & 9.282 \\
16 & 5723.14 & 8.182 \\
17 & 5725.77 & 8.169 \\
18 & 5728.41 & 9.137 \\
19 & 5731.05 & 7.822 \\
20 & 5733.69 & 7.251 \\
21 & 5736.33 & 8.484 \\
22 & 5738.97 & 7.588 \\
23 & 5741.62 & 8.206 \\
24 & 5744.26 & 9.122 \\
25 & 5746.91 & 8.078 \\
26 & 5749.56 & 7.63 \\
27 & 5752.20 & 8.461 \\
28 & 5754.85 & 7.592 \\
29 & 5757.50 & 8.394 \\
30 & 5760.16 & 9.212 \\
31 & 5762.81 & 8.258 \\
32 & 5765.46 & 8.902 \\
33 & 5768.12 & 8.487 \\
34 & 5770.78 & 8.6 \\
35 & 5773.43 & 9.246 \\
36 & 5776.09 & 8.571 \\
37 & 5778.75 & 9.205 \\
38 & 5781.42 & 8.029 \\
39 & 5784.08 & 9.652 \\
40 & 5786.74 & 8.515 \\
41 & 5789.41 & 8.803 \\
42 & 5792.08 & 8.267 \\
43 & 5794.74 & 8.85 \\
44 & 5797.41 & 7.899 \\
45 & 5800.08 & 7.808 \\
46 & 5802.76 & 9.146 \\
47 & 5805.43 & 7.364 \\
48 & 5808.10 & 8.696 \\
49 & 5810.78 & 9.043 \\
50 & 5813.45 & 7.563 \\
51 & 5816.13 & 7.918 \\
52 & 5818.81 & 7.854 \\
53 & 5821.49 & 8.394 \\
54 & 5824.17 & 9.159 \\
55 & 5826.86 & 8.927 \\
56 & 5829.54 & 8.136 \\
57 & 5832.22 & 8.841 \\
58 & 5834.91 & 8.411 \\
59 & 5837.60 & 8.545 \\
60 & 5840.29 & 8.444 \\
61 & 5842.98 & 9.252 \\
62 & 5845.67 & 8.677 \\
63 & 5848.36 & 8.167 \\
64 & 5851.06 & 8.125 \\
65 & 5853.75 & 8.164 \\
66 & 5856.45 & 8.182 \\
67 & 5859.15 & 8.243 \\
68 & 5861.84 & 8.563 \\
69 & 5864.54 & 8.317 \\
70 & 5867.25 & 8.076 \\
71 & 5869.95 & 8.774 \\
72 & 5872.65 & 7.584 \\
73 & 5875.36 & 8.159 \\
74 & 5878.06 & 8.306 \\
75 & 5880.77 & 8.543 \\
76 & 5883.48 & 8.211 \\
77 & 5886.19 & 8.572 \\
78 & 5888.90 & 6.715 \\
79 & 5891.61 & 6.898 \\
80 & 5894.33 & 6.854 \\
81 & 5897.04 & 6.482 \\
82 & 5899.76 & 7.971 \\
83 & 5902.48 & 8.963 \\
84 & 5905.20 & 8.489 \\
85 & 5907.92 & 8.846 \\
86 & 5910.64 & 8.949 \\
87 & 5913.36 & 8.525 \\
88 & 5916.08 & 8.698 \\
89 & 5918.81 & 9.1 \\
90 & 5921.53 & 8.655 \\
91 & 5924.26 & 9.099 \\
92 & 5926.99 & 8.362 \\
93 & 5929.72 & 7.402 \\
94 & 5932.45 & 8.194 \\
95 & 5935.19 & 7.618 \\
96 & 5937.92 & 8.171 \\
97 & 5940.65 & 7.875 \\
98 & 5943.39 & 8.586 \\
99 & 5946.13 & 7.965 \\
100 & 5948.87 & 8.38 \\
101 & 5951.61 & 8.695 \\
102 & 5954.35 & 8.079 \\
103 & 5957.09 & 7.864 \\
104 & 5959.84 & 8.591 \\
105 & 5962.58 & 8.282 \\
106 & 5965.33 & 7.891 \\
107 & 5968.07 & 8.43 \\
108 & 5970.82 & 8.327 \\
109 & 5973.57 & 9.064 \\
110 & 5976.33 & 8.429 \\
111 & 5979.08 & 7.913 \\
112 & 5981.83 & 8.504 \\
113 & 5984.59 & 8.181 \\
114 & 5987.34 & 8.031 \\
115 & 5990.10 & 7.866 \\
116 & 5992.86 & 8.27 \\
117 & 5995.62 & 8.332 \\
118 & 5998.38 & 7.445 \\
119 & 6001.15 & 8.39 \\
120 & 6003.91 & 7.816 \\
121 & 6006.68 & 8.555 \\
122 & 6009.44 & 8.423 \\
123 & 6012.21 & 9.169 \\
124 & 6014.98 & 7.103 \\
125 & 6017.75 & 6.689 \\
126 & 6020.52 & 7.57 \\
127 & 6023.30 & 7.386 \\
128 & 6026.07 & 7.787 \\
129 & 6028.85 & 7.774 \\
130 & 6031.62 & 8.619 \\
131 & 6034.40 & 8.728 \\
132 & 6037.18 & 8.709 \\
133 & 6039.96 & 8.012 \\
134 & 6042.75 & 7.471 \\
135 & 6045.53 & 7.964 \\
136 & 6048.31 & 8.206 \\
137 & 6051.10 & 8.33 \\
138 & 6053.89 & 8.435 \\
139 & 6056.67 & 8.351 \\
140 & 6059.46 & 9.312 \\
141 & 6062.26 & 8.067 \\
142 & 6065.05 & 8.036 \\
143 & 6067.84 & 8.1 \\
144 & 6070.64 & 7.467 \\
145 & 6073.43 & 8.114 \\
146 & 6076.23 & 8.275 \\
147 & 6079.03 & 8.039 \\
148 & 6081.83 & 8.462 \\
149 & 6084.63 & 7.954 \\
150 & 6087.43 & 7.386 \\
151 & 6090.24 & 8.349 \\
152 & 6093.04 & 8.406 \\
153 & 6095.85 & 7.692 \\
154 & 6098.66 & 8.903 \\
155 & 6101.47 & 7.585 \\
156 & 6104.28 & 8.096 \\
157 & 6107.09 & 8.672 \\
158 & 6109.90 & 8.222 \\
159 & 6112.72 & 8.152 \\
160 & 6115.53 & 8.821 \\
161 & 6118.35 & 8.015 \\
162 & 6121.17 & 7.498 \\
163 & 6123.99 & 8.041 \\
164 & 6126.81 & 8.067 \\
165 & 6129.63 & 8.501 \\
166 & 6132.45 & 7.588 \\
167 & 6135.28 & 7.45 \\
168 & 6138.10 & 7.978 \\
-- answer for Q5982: 8.3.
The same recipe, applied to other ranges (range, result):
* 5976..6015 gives 8.19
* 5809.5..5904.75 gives 8.2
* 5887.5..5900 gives 6.9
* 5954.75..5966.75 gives 8.16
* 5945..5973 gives 8.28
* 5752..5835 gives 8.51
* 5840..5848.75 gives 8.71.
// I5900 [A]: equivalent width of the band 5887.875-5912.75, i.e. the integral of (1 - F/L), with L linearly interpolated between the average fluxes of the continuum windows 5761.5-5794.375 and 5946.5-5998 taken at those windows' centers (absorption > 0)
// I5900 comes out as 1.8 A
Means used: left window 8.72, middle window 7.83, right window 8.26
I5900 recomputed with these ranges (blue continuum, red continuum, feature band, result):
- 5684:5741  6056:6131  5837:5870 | -1.1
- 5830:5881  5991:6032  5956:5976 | -0.7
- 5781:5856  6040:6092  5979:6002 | 0.3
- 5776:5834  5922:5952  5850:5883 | 0.4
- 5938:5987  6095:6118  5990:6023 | 1.3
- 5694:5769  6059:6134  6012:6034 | 1.1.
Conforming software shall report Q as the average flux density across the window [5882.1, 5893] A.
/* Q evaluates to 7.6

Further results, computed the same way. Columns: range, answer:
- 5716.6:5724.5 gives 8.43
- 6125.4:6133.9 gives 8.05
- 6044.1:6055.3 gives 8.24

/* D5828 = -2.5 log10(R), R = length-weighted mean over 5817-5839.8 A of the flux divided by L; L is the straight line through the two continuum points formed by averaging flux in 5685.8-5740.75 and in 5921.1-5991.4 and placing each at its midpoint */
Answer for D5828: -0.044 mag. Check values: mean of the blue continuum 8.12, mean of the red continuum 8.24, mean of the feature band 8.52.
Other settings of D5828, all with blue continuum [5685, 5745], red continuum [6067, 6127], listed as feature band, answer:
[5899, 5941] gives -0.04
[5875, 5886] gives -0.03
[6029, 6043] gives -0.03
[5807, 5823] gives -0.01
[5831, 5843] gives -0.06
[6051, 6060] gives -0.06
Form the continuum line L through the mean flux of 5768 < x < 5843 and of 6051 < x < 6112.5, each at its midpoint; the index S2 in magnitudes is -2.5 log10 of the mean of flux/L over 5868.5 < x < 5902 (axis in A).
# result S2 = 0.09 mag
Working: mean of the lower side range 8.53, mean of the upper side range 8.19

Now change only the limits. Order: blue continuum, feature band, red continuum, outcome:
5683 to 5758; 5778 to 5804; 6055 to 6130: -0.06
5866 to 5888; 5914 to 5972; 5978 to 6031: -0.03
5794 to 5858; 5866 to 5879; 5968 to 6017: 0.02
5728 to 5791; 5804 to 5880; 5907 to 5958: 0.01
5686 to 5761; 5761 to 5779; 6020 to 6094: -0.07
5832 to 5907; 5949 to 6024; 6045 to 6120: 0.01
